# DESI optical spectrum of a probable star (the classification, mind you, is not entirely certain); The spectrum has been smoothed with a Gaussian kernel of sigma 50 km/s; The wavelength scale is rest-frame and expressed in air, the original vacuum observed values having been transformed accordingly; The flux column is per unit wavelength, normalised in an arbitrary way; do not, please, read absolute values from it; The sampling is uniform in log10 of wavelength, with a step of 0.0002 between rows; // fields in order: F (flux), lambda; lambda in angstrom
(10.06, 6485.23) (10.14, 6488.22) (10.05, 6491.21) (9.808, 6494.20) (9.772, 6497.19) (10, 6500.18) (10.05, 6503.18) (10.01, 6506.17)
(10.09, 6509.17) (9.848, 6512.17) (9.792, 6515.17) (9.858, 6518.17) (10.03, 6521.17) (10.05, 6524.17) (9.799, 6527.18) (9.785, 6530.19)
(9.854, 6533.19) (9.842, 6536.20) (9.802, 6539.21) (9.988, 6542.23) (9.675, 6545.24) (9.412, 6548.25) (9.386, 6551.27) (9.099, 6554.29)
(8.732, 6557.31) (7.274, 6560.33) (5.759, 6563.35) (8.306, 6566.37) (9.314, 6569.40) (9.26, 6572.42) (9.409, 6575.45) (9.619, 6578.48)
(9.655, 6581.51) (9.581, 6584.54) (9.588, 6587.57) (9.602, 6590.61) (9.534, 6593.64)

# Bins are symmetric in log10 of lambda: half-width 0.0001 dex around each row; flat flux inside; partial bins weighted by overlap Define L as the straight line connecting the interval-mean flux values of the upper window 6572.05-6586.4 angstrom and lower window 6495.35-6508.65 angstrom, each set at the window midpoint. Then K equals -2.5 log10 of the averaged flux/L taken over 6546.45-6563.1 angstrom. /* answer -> 0.131 mag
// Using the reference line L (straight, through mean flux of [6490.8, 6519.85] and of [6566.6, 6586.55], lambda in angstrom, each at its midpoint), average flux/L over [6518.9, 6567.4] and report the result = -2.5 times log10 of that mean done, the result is 0.05 mag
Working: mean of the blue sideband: 9.92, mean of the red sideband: 9.4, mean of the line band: 9.19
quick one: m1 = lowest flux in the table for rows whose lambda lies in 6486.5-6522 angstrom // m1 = 9.772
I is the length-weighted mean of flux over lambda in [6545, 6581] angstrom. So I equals 8.76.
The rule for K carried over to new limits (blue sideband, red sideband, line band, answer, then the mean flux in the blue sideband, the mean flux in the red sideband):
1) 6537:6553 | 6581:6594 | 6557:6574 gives 0.191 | 9.65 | 9.6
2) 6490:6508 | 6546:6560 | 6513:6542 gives -0.046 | 9.95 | 9.02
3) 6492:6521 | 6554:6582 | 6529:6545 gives -0.067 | 9.92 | 8.59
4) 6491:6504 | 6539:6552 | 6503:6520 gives -0.011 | 9.92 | 9.65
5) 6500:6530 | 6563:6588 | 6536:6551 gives -0.020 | 9.94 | 9.07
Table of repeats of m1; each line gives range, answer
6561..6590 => 5.759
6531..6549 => 9.412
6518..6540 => 9.785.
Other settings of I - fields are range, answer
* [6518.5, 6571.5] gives 9.2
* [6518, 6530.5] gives 9.92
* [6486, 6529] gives 9.95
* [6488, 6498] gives 9.93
